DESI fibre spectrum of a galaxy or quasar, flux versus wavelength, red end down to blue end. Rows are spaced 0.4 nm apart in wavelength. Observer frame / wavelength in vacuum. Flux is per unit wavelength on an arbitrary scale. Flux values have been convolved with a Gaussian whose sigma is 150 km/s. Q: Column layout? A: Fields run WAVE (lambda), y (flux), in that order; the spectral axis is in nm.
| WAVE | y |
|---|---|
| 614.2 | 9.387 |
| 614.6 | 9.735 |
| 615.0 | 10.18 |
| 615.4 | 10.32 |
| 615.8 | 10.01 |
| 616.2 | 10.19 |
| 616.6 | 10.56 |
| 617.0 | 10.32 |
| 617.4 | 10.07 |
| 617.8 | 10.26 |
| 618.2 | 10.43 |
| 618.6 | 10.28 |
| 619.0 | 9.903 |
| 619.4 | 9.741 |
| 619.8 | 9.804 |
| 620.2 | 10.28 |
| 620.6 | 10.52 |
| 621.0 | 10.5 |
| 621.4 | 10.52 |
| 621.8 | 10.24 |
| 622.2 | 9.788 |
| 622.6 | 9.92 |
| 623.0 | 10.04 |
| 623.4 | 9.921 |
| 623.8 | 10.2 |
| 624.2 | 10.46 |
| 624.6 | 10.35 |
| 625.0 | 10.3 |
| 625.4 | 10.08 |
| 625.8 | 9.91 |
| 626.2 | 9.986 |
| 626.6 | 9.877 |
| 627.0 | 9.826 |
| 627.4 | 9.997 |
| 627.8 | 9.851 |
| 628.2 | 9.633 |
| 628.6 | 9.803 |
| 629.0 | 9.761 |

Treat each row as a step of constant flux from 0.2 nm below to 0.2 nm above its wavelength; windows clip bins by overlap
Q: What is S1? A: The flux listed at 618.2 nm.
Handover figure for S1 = 10.43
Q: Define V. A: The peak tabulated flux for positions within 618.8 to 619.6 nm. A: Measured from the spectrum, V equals 9.903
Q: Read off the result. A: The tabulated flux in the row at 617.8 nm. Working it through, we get 10.26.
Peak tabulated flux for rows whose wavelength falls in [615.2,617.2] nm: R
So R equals 10.56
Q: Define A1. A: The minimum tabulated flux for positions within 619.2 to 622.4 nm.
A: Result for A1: 9.741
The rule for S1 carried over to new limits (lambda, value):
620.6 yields 10.52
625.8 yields 9.91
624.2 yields 10.46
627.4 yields 9.997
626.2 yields 9.986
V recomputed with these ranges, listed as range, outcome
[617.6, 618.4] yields 10.43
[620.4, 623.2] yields 10.52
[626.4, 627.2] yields 9.877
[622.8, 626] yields 10.46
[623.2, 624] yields 10.2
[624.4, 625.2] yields 10.35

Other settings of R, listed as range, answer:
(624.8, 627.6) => 10.3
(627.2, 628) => 9.997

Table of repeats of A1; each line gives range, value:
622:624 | 9.788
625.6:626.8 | 9.877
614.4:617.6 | 9.735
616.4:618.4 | 10.07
